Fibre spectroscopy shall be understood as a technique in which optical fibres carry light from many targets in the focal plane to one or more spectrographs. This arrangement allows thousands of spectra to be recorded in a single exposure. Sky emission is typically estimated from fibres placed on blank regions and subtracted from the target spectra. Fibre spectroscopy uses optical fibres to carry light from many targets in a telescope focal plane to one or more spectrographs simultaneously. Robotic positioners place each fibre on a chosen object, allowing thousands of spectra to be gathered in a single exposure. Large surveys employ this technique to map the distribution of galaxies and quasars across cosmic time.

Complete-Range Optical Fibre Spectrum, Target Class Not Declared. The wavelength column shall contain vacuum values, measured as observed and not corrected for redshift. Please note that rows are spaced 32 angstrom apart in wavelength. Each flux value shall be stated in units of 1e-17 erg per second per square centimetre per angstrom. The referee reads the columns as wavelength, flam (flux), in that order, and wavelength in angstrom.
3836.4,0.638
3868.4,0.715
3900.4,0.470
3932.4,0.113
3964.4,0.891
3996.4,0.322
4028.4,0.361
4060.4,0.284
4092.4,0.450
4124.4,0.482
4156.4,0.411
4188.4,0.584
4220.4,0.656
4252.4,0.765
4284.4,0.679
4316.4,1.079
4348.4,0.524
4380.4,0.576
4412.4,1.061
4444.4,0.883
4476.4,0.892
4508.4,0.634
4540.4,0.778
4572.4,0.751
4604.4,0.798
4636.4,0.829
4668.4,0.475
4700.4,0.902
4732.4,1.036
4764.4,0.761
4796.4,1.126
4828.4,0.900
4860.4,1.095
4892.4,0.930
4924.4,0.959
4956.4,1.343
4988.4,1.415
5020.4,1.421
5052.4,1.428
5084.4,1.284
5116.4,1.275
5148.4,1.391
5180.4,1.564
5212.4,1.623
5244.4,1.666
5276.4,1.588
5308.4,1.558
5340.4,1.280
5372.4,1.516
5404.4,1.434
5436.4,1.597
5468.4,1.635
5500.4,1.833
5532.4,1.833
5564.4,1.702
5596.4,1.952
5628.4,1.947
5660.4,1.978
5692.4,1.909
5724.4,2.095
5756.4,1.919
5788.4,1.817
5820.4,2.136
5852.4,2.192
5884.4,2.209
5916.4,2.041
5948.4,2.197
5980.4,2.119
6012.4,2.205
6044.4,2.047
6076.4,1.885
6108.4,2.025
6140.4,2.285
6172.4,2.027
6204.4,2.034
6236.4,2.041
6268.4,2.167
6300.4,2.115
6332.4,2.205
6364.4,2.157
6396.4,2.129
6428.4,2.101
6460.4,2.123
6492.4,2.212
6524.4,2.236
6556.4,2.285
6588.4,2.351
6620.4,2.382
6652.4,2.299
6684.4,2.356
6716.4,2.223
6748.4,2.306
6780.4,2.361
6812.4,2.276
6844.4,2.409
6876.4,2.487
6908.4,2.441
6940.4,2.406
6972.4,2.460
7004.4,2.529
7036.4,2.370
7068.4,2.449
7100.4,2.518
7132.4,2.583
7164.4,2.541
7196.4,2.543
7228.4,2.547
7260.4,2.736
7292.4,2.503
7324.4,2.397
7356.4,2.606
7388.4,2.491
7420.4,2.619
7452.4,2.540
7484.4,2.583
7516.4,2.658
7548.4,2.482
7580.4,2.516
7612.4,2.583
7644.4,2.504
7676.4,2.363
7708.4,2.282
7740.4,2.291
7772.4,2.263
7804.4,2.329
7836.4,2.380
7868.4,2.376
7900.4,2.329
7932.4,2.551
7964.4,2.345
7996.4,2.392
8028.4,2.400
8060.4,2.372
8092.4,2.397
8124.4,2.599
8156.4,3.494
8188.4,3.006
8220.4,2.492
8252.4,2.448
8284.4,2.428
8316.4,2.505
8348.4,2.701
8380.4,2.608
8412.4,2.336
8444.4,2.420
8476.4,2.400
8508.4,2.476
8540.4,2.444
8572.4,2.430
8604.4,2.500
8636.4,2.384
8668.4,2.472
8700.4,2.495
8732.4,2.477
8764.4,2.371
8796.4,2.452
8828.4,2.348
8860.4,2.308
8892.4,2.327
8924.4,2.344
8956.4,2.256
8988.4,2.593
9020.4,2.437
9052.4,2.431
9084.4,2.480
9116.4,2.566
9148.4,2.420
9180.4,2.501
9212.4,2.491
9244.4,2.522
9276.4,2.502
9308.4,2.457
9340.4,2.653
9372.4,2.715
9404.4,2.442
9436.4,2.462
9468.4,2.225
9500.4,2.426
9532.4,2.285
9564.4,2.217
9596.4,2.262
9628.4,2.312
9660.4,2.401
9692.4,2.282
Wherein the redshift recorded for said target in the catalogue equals 0.243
